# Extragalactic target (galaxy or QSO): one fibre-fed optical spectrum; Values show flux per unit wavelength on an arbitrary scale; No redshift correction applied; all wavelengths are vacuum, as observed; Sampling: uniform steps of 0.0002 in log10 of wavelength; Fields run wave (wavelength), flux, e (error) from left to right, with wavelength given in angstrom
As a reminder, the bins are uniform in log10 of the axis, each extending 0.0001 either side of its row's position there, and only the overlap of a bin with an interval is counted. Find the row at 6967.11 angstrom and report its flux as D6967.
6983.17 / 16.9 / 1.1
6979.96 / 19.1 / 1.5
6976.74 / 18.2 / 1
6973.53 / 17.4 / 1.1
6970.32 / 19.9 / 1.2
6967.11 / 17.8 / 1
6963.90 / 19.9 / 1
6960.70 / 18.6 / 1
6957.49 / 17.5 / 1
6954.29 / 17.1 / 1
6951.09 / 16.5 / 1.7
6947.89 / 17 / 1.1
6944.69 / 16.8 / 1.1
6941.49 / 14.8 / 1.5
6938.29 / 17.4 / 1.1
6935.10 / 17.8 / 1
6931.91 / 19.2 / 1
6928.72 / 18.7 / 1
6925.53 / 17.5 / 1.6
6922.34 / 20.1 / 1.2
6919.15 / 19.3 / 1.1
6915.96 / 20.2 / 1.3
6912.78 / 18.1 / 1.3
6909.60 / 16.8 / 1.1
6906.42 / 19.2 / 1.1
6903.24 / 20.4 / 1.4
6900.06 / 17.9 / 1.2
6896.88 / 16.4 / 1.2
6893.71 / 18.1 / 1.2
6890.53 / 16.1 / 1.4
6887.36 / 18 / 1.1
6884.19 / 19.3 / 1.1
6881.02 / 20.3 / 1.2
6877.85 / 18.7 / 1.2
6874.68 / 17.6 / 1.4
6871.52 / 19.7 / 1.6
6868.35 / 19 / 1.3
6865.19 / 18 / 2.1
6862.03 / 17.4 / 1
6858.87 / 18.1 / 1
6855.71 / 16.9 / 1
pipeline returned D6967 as 17.8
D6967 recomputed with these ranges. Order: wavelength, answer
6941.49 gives 14.8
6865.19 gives 18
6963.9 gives 19.9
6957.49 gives 17.5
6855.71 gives 16.9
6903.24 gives 20.4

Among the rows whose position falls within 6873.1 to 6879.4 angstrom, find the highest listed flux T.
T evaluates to 18.7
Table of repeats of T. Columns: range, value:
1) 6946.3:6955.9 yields 17.1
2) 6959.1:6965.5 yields 19.9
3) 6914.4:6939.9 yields 20.2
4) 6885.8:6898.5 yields 18.1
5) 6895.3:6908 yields 20.4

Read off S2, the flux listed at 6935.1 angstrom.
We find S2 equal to 17.8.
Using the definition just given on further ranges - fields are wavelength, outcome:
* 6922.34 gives 20.1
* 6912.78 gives 18.1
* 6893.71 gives 18.1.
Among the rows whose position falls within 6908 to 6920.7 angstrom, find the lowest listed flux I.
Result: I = 16.8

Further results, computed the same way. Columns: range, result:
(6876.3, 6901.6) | 16.1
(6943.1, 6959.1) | 16.5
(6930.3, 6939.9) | 17.4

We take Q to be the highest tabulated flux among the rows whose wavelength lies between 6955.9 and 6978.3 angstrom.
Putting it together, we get 19.9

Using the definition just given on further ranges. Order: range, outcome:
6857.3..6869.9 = 19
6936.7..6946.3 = 17.4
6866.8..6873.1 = 19.7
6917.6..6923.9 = 20.1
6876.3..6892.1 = 20.3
